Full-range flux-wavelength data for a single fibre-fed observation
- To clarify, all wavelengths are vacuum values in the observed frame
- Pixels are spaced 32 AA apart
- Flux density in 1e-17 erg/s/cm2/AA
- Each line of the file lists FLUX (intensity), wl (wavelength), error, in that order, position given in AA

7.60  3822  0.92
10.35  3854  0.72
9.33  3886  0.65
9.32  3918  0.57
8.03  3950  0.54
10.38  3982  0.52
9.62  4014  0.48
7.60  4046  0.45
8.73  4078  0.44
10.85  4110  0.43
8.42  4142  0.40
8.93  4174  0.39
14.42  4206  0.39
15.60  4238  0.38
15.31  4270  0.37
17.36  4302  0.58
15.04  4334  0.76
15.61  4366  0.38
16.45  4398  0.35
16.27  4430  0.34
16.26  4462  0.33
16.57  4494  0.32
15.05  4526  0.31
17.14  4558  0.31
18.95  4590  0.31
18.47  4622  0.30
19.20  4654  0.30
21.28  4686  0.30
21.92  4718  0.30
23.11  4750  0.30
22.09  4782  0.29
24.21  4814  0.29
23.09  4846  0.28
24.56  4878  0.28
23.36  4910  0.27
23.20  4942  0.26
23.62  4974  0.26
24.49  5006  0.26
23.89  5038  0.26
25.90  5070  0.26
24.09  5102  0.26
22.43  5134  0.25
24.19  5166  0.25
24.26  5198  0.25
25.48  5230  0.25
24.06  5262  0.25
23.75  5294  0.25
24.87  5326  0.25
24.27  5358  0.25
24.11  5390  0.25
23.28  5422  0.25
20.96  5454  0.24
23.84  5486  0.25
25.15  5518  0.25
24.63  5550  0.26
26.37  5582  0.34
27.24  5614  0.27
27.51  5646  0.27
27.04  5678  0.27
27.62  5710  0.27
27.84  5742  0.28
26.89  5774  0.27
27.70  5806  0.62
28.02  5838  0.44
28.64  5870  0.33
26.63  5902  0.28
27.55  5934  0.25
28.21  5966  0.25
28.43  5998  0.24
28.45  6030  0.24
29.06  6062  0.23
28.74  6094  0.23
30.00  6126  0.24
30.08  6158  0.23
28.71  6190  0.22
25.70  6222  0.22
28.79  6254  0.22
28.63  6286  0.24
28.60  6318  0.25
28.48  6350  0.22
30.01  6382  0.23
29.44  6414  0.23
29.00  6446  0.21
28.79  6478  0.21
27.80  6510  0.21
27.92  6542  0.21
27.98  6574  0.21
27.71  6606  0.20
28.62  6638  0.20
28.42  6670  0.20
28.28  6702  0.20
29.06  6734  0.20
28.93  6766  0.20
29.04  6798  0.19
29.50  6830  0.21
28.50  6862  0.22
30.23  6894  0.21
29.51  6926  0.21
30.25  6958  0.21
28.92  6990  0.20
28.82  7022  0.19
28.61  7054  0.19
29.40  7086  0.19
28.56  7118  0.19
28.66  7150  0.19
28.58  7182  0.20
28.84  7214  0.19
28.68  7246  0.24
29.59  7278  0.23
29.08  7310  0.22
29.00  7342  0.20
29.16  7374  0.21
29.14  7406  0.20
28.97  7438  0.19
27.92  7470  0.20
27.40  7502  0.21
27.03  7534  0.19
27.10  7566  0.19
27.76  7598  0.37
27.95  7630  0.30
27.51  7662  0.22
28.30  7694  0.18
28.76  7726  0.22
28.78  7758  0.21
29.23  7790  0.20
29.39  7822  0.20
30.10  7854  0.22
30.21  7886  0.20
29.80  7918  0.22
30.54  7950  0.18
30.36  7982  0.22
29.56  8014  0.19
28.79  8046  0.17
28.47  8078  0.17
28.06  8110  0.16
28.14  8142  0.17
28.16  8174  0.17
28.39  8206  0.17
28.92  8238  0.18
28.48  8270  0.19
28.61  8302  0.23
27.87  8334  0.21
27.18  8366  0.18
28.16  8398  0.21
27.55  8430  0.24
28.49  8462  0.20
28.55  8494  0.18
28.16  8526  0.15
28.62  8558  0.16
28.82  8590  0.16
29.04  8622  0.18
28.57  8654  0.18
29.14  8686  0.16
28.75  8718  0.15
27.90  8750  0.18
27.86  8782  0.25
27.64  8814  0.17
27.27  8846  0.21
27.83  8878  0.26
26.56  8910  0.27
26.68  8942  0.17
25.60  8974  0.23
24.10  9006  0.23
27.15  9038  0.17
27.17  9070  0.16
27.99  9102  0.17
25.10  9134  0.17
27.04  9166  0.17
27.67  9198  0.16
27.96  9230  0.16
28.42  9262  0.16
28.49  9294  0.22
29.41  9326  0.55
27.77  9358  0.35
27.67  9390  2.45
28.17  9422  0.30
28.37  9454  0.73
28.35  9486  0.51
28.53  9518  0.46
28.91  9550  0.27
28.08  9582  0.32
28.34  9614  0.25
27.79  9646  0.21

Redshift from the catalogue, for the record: 0.054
